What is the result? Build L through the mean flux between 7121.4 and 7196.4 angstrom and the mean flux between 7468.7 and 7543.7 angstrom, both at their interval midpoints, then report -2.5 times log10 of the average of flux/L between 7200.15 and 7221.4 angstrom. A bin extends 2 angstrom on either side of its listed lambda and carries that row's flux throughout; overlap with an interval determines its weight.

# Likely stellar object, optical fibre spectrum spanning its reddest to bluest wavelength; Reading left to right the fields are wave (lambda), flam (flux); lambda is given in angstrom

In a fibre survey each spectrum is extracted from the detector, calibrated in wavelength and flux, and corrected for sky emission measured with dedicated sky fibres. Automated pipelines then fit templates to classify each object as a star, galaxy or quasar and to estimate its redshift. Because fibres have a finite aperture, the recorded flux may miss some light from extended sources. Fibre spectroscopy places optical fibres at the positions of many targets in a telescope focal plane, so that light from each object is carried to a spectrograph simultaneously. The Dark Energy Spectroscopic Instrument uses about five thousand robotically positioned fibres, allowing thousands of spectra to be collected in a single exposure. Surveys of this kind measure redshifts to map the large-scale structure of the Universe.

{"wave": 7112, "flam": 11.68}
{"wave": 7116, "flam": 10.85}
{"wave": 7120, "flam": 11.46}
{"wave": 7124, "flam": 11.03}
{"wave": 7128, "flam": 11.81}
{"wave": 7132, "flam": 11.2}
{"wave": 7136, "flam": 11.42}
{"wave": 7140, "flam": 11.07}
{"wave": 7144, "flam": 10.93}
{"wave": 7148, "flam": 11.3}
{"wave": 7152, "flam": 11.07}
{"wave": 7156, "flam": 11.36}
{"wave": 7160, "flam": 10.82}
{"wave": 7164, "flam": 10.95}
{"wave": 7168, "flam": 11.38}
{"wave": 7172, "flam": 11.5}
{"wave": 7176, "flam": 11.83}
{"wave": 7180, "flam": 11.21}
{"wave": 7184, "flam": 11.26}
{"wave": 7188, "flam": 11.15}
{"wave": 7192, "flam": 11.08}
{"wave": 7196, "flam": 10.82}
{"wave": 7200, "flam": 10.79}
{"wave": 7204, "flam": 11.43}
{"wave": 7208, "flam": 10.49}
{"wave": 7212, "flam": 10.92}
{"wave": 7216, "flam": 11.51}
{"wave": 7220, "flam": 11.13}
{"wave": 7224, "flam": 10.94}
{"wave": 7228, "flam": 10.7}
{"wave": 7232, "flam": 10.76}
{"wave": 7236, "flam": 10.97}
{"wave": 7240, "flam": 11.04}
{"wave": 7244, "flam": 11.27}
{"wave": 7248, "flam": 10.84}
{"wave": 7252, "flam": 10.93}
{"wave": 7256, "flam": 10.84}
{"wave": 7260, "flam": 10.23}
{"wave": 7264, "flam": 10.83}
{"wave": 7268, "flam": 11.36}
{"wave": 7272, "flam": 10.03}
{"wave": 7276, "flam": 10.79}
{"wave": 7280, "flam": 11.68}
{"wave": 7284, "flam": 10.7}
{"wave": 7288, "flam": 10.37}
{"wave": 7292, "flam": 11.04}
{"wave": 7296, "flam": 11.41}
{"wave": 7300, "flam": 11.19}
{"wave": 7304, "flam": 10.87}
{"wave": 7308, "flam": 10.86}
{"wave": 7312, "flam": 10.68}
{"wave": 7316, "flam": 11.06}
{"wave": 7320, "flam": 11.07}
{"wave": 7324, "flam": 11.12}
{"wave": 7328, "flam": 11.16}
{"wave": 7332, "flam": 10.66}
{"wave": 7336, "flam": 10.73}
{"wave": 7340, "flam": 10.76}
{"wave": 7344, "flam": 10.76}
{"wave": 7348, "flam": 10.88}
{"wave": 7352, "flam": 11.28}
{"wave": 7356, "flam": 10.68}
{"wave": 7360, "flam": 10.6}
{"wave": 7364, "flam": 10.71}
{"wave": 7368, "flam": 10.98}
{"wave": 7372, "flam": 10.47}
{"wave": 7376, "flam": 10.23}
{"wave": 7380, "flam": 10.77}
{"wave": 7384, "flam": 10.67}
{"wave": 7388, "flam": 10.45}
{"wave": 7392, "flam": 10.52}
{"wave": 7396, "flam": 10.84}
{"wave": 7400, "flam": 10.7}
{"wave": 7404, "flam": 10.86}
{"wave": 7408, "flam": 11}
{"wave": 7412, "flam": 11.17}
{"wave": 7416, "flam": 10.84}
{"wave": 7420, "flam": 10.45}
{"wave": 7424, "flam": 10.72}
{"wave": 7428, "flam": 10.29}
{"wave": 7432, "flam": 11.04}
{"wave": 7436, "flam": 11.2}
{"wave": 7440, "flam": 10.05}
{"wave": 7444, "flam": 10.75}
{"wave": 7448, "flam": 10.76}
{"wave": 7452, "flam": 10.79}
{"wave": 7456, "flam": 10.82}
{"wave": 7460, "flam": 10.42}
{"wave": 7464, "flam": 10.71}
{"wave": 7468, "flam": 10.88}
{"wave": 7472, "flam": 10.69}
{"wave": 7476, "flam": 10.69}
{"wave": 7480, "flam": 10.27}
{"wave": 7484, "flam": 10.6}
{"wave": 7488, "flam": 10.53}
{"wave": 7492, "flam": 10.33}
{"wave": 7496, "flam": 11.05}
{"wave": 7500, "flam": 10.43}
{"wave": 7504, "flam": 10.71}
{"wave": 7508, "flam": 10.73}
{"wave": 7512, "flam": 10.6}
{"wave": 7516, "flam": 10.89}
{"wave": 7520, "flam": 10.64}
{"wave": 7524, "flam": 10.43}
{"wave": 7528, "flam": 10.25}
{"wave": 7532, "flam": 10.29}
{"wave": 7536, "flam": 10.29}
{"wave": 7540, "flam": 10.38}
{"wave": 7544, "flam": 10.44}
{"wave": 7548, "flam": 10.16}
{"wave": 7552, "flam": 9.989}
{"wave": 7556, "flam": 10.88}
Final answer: 0.01 mag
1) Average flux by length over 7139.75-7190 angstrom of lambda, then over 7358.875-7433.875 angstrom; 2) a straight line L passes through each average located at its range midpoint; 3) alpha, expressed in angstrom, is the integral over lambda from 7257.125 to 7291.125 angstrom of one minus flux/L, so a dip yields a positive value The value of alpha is 0.67 angstrom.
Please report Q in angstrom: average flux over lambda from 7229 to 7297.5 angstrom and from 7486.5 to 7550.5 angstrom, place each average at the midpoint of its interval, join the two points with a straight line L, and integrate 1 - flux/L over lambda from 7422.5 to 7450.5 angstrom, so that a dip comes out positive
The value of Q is -0.2 angstrom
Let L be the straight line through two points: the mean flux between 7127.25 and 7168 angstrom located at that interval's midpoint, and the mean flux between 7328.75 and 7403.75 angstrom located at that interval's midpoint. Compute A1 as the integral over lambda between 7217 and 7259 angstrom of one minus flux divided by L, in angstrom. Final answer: 0.2 angstrom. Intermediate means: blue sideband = 11.2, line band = 10.9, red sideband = 10.7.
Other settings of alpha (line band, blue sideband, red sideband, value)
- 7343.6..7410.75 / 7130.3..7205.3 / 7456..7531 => 0.5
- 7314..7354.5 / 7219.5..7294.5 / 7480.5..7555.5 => -0.7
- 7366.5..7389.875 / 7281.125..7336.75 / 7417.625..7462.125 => 0.4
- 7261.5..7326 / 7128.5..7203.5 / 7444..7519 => 0.2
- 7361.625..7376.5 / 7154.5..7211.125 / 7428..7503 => 0.3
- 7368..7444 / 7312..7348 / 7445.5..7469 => 0.7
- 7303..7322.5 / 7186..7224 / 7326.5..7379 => -0.2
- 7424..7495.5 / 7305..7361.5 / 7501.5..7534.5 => 0.1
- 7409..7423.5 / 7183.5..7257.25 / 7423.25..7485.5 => -0.1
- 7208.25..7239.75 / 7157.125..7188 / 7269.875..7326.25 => 0.5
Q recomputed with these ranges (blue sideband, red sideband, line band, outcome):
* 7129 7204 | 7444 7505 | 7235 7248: 0.0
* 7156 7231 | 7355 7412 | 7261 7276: 0.3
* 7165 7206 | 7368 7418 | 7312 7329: -0.2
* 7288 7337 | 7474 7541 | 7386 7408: 0.2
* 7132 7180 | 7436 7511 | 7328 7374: 0.3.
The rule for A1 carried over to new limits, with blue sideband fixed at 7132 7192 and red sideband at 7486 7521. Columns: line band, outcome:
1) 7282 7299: 0.2 angstrom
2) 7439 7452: 0.2 angstrom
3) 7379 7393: 0.3 angstrom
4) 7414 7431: 0.3 angstrom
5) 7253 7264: 0.4 angstrom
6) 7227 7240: 0.3 angstrom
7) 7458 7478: 0.1 angstrom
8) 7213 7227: 0.0 angstrom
